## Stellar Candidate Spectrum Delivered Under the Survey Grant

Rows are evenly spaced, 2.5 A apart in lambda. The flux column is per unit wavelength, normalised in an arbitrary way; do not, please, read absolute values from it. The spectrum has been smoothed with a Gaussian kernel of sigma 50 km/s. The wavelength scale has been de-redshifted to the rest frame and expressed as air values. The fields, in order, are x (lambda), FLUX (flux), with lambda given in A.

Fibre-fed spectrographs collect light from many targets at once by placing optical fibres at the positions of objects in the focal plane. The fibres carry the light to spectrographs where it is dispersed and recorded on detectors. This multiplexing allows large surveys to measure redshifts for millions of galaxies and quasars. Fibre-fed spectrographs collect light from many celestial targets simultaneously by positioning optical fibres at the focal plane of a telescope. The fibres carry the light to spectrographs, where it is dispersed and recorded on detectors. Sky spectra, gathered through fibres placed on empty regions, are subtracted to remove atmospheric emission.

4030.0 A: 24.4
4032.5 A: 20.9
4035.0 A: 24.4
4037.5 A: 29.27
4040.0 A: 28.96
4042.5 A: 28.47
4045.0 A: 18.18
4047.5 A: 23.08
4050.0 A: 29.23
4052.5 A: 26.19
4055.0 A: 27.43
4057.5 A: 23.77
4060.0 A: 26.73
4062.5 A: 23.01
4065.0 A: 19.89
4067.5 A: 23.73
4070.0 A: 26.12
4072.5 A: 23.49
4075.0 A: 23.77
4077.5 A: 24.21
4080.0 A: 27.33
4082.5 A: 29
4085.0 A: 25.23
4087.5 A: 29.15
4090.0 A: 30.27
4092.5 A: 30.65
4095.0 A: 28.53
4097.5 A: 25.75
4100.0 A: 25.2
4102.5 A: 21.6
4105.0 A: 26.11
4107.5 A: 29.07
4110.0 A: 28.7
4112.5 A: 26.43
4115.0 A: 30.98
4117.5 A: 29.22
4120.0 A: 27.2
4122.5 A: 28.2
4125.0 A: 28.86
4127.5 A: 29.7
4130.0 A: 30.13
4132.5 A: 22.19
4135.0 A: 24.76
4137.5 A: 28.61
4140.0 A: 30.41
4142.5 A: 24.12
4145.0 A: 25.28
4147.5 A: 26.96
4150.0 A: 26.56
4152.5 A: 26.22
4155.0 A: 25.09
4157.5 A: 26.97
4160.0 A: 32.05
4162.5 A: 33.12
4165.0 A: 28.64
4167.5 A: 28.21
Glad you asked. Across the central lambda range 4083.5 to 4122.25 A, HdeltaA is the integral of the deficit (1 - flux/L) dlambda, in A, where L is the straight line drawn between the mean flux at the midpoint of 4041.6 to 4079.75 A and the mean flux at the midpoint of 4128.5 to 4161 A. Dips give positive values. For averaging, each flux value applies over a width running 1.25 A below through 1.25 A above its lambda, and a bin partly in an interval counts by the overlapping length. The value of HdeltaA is -2.9 A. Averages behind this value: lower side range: 24.5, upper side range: 26.9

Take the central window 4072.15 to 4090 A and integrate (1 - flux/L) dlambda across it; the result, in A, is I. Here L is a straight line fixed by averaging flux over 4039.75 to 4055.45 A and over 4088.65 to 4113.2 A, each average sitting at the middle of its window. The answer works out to 0.2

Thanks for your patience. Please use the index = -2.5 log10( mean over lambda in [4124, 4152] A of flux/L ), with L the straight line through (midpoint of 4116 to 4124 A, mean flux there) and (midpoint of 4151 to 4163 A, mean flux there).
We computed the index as 0.052 mag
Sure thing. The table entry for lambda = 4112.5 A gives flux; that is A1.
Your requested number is 26.43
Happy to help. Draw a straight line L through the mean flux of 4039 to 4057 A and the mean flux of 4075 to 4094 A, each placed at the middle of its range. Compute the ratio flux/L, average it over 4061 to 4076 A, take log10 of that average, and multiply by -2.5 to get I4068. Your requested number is 0.15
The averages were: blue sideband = 25.8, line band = 23.4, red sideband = 27.7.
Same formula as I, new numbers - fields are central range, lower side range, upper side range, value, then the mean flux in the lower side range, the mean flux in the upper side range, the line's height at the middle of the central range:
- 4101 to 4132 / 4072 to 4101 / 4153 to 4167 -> -0.1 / 27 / 29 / 27.8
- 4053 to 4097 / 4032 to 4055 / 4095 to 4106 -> -1.2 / 25.7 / 25.1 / 25.3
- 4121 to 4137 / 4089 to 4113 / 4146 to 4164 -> 0.2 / 27.2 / 28.1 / 27.7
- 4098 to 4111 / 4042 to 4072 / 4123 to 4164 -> 0.1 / 24.5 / 27.6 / 26.2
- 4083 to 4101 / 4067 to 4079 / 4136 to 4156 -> -2.1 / 24.4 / 26.7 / 25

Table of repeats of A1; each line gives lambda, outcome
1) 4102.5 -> 21.6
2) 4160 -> 32.05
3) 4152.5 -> 26.22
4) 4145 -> 25.28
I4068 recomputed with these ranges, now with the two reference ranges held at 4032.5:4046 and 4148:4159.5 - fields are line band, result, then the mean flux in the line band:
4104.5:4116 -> -0.084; 28.3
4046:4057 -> -0.019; 26.1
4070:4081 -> 0.047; 24.8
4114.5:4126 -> -0.096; 28.8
